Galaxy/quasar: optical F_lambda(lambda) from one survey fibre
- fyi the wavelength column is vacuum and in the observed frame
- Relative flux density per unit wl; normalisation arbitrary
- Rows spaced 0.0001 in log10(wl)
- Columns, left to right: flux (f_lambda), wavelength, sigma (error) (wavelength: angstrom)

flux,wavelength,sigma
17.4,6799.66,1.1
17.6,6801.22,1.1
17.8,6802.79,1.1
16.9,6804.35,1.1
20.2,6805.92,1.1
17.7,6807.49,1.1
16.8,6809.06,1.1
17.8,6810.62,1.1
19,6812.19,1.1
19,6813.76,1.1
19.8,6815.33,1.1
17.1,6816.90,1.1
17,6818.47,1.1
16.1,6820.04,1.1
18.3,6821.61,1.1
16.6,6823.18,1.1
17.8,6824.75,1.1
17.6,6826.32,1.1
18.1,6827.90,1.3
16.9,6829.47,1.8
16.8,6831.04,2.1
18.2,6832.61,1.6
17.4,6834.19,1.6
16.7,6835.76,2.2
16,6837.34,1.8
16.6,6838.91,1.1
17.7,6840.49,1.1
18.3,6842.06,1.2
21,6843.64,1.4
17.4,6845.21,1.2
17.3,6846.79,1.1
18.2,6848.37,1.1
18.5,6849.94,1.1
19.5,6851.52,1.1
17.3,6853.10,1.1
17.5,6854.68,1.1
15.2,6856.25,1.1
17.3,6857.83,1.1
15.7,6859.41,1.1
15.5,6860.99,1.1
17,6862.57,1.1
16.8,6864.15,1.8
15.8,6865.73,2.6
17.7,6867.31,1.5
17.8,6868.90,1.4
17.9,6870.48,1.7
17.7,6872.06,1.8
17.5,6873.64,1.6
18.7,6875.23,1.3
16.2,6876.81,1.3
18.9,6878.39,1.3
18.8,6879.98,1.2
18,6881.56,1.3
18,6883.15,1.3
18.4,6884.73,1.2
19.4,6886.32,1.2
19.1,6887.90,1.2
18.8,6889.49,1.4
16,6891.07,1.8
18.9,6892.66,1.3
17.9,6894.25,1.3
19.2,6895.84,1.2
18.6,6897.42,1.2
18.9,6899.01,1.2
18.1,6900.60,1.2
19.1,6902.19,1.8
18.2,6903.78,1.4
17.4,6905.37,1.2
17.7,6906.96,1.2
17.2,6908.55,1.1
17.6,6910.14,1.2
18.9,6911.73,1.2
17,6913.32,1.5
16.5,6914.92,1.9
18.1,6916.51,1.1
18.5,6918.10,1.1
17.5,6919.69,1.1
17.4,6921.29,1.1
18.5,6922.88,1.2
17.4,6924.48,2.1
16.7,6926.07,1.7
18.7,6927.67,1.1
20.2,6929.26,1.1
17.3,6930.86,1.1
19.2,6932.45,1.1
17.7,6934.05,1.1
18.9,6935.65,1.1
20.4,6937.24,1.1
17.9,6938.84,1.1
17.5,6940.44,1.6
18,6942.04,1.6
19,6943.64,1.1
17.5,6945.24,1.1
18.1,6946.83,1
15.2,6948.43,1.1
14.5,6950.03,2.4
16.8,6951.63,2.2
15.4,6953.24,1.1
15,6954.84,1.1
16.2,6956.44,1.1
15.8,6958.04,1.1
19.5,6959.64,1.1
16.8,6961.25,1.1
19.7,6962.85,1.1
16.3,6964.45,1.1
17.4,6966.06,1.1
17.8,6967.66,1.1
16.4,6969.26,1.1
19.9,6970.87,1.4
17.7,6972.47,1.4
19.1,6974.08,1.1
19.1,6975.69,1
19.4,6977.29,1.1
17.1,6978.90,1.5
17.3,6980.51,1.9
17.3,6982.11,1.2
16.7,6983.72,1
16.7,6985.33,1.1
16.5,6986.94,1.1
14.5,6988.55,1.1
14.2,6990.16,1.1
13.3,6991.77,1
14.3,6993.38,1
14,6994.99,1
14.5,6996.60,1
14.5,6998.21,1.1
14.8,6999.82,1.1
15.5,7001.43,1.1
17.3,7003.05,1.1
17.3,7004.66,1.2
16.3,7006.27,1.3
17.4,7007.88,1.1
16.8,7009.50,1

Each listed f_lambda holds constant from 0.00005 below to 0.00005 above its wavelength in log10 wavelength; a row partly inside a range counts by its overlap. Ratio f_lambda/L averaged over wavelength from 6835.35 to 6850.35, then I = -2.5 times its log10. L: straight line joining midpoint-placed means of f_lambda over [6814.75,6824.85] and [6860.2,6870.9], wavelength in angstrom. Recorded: -0.04 mag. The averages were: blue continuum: 17.5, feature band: 17.8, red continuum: 16.9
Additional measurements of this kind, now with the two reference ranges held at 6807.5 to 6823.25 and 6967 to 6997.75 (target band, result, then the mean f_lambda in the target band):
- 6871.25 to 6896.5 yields -0.06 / 18.2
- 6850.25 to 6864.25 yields 0.04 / 16.9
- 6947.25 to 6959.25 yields 0.07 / 15.8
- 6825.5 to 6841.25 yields 0.03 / 17.2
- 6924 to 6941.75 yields -0.09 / 18.4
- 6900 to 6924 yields -0.05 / 17.8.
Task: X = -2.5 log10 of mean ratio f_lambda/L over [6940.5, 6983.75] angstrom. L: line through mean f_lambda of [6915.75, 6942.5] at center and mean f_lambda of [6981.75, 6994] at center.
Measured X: -0.051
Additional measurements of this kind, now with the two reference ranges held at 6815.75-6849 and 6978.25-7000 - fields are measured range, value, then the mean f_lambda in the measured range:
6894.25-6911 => -0.10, 18.2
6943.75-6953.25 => -0.04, 16.5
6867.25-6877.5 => -0.04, 17.6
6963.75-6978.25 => -0.16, 18.1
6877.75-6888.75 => -0.11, 18.6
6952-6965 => -0.07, 16.8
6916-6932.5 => -0.11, 18.1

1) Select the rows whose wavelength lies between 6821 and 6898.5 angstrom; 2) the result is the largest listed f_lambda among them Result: 21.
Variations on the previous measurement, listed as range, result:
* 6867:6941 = 20.4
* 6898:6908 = 19.1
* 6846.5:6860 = 19.5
